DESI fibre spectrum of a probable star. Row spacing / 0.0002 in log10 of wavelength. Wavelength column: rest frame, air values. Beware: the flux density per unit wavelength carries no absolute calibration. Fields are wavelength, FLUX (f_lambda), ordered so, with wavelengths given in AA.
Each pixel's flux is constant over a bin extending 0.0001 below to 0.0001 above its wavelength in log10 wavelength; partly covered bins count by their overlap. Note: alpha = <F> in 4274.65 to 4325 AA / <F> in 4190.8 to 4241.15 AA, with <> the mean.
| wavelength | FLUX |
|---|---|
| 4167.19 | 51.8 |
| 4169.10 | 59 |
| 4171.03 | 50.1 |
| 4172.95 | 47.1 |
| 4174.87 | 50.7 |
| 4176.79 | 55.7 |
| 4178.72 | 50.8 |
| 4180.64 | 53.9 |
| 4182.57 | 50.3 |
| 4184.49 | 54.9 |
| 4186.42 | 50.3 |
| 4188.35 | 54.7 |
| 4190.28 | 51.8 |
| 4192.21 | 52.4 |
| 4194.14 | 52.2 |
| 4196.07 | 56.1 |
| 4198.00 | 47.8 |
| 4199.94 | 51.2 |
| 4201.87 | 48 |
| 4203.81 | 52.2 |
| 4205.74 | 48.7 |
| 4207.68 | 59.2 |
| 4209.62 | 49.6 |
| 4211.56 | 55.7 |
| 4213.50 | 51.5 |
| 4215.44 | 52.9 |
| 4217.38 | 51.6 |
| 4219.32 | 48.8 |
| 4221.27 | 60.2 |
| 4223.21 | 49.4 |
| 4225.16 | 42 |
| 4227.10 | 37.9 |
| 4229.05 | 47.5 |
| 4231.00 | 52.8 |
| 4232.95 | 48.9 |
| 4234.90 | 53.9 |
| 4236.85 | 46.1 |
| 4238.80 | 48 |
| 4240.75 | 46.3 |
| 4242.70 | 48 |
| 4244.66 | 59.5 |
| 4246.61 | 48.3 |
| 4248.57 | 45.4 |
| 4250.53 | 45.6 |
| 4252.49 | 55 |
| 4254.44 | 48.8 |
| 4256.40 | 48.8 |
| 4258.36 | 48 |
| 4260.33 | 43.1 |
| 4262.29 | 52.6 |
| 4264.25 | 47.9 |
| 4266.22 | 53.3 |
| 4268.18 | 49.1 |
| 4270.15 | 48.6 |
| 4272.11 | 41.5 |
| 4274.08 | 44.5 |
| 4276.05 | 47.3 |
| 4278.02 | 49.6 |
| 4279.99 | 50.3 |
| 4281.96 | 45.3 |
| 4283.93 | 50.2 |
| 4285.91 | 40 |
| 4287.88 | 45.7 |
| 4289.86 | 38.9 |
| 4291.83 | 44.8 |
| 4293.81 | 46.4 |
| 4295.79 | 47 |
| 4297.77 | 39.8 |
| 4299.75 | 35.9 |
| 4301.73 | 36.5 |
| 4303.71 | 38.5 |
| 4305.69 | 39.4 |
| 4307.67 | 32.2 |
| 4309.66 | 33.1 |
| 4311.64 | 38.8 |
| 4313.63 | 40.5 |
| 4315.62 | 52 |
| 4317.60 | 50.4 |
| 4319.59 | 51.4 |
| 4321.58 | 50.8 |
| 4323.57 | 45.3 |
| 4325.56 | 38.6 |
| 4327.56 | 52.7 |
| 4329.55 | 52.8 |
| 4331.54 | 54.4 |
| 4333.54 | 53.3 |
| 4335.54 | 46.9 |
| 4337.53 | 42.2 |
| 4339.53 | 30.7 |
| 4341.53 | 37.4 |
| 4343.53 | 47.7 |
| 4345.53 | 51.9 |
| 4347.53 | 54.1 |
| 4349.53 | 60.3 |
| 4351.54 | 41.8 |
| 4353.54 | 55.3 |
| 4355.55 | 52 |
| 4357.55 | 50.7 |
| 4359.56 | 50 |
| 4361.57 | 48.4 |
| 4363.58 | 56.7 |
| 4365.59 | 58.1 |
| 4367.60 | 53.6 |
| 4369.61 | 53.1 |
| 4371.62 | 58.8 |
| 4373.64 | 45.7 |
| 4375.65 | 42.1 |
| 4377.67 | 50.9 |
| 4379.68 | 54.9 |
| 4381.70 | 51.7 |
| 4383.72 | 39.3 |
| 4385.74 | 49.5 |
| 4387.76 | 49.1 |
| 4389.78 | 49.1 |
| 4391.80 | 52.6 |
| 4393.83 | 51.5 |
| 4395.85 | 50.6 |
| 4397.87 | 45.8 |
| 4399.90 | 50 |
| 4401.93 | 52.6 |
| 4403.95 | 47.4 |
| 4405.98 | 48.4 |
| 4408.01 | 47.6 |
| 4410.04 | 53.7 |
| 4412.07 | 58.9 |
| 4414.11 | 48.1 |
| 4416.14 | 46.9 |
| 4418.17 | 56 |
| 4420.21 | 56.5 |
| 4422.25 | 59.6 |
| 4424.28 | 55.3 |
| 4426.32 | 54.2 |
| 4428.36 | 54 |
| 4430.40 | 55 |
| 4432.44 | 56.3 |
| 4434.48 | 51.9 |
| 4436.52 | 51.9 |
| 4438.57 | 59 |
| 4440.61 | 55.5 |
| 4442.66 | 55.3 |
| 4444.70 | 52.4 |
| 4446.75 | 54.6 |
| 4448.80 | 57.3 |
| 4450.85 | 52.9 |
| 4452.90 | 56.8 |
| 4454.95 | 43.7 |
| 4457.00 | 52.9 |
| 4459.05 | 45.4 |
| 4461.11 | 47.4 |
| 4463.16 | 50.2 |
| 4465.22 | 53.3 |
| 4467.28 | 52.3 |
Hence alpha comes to 0.86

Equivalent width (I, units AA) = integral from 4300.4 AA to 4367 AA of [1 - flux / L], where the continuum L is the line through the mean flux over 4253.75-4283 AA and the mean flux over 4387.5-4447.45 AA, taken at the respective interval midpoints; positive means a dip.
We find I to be 4.3 AA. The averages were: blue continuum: 47.9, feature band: 46.8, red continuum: 52.7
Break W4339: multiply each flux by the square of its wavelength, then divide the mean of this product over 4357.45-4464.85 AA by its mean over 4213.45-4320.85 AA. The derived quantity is 1.19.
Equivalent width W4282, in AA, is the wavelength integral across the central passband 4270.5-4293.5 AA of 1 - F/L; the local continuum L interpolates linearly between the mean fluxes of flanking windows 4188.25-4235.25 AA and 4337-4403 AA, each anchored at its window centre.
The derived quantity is 2.3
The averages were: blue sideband 51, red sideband 49.7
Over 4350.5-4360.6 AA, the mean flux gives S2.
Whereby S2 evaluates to 50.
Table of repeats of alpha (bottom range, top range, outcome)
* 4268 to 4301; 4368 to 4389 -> 1.11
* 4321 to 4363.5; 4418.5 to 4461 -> 1.11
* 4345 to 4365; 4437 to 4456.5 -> 1.03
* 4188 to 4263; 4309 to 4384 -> 0.97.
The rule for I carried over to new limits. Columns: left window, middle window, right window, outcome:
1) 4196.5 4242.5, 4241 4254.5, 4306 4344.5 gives -0.4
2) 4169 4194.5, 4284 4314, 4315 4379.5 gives 6.1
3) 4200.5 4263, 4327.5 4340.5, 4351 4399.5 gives 0.8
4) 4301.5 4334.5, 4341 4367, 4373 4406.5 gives -2.5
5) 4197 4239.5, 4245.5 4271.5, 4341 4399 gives 0.8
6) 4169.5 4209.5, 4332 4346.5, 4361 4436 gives 2.0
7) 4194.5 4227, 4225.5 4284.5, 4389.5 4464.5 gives 3.6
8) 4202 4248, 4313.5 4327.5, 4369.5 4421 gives 0.7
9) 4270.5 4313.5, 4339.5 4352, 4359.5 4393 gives 0.0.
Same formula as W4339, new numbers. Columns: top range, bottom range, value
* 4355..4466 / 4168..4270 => 1.12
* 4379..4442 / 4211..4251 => 1.14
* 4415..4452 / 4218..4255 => 1.22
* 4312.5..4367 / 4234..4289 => 1.06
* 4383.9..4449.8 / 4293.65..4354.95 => 1.21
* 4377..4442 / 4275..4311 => 1.30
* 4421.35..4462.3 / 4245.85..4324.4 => 1.27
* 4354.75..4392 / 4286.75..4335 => 1.18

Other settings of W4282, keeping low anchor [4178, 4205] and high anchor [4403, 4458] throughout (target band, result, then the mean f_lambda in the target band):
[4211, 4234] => 1.0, 49.8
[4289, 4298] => 1.5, 43.7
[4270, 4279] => 1.1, 46.1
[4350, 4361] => 0.5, 50.4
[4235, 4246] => 0.5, 49.9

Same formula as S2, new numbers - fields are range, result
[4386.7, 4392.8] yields 50.3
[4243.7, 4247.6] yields 53.9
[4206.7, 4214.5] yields 54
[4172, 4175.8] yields 48.9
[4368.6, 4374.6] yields 52.6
